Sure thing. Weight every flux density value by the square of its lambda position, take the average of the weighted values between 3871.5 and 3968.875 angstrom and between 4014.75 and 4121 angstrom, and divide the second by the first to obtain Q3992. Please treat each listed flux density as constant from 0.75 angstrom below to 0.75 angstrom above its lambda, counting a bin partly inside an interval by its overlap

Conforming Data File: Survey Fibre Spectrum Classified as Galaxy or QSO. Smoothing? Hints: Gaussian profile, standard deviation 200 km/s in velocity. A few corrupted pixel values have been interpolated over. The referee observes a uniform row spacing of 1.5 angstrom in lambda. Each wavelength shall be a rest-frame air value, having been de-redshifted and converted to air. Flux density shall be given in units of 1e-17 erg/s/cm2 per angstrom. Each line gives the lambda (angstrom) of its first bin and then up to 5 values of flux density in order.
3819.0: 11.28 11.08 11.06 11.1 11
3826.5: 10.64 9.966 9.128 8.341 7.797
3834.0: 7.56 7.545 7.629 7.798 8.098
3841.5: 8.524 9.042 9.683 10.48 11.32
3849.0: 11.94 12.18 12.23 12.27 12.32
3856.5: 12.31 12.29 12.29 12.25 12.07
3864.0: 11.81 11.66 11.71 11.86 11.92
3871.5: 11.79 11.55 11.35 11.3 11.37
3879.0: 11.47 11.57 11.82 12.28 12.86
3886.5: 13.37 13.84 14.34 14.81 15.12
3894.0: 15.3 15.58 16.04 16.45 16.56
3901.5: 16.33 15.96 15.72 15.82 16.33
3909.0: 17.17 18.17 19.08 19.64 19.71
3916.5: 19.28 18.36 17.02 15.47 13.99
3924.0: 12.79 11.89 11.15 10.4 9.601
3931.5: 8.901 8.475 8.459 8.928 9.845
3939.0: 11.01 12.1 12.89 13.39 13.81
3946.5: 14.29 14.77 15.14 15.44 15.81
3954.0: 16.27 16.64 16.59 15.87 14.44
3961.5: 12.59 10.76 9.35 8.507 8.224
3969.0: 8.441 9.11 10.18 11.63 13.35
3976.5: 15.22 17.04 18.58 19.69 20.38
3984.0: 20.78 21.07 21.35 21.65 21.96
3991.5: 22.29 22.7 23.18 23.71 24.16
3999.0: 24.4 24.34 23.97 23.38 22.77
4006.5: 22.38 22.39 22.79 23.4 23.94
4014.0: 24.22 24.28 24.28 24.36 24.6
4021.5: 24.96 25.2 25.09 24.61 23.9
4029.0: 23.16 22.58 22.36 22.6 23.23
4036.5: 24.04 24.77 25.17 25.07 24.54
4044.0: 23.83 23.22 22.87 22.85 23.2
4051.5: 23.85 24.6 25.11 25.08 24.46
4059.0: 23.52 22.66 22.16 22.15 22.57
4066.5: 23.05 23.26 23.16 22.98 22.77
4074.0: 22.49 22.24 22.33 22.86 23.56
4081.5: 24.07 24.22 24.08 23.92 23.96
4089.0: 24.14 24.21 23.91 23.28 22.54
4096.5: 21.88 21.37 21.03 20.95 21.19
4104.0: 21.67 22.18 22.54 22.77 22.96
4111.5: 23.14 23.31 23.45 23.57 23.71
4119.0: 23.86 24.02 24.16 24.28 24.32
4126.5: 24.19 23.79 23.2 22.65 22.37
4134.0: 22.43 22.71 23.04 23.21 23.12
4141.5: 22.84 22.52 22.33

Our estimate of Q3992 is 1.83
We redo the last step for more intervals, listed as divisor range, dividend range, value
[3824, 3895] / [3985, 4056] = 2.27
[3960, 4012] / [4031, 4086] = 1.32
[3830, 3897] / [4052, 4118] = 2.24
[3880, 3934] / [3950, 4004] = 1.22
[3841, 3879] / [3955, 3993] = 1.43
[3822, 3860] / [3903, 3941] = 1.44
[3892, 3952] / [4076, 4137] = 1.76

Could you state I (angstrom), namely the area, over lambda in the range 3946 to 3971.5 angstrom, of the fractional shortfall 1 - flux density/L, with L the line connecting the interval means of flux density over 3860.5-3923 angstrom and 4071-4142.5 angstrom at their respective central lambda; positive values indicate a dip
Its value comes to 6.1 angstrom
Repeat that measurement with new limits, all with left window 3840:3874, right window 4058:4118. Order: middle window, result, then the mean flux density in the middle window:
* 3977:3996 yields -3.2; 20.9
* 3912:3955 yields 4.3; 13.6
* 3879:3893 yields -0.3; 13.2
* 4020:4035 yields -3.0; 23.8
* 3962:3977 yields 5.8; 10.4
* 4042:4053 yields -1.4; 23.5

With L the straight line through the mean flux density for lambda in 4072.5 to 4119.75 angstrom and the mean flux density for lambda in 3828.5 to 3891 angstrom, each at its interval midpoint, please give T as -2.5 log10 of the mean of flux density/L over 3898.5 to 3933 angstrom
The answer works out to -0.11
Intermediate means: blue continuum 11.1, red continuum 22.9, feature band 15.3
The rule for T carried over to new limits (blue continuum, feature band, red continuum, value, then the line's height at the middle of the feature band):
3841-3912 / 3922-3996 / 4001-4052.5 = 0.31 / 19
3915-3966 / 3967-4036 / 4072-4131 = -0.23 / 17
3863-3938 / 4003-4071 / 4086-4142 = -0.20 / 19.7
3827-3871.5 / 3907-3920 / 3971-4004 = -0.22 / 15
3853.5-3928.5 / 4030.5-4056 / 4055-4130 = -0.14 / 20.9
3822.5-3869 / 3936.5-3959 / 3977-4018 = 0.29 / 18.5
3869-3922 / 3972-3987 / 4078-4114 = 0.06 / 18.3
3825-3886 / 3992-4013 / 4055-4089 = -0.21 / 19.3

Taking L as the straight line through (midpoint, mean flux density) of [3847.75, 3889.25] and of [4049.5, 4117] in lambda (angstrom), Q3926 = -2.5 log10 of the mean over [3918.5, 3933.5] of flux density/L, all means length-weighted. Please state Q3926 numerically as 0.23 mag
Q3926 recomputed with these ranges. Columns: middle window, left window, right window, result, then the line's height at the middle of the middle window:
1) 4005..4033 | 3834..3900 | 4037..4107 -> -0.17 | 20.3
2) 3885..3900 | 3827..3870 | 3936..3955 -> -0.25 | 11.9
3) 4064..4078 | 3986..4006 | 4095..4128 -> 0.01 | 22.9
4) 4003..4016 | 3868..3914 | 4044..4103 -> -0.16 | 20.1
